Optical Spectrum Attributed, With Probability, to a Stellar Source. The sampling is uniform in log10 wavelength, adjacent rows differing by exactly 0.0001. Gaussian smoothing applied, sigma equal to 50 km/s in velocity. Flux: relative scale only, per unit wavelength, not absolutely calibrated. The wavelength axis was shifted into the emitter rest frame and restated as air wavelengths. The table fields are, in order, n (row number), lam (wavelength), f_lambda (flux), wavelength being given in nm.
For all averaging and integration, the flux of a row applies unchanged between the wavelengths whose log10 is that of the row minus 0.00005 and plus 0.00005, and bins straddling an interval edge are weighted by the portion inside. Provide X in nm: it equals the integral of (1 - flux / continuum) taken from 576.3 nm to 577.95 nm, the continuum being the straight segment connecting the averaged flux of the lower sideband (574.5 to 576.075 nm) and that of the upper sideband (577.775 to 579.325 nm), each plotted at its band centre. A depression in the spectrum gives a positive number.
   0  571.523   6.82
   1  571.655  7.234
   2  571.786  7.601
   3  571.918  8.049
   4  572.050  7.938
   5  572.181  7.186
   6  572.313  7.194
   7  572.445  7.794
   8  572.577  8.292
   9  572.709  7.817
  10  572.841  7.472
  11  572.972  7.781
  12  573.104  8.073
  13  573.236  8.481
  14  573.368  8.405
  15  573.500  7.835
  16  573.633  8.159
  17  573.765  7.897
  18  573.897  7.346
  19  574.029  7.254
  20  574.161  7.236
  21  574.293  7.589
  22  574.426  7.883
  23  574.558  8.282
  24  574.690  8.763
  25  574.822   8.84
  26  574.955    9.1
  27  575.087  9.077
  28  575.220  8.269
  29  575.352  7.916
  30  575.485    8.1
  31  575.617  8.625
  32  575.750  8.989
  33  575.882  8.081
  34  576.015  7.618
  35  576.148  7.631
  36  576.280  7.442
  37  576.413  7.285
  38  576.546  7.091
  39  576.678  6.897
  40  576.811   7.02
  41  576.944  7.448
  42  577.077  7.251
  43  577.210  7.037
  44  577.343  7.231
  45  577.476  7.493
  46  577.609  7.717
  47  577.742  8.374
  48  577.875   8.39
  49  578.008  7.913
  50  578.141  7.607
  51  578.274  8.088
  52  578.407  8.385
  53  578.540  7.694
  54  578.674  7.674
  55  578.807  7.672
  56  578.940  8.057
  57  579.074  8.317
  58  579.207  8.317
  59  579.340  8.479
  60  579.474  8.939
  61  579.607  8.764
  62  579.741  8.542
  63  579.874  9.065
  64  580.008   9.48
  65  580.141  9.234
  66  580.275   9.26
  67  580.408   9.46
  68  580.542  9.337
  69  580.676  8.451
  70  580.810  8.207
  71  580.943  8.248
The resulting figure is 0.158 nm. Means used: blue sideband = 8.48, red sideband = 8.04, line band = 7.44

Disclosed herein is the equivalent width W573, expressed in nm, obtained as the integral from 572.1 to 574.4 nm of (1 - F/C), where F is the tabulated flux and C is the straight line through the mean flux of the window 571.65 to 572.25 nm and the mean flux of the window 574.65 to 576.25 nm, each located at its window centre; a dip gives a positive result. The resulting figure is 0.047 nm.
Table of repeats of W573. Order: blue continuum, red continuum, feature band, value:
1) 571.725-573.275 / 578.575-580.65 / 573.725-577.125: 0.113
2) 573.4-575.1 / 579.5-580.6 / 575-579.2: 0.369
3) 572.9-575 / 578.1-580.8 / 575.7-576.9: 0.104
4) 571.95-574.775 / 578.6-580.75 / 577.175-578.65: 0.110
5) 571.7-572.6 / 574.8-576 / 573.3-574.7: 0.053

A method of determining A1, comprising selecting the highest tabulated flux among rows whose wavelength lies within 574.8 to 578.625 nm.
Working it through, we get 9.1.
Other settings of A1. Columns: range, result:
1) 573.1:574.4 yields 8.481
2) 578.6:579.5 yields 8.939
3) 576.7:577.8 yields 8.374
